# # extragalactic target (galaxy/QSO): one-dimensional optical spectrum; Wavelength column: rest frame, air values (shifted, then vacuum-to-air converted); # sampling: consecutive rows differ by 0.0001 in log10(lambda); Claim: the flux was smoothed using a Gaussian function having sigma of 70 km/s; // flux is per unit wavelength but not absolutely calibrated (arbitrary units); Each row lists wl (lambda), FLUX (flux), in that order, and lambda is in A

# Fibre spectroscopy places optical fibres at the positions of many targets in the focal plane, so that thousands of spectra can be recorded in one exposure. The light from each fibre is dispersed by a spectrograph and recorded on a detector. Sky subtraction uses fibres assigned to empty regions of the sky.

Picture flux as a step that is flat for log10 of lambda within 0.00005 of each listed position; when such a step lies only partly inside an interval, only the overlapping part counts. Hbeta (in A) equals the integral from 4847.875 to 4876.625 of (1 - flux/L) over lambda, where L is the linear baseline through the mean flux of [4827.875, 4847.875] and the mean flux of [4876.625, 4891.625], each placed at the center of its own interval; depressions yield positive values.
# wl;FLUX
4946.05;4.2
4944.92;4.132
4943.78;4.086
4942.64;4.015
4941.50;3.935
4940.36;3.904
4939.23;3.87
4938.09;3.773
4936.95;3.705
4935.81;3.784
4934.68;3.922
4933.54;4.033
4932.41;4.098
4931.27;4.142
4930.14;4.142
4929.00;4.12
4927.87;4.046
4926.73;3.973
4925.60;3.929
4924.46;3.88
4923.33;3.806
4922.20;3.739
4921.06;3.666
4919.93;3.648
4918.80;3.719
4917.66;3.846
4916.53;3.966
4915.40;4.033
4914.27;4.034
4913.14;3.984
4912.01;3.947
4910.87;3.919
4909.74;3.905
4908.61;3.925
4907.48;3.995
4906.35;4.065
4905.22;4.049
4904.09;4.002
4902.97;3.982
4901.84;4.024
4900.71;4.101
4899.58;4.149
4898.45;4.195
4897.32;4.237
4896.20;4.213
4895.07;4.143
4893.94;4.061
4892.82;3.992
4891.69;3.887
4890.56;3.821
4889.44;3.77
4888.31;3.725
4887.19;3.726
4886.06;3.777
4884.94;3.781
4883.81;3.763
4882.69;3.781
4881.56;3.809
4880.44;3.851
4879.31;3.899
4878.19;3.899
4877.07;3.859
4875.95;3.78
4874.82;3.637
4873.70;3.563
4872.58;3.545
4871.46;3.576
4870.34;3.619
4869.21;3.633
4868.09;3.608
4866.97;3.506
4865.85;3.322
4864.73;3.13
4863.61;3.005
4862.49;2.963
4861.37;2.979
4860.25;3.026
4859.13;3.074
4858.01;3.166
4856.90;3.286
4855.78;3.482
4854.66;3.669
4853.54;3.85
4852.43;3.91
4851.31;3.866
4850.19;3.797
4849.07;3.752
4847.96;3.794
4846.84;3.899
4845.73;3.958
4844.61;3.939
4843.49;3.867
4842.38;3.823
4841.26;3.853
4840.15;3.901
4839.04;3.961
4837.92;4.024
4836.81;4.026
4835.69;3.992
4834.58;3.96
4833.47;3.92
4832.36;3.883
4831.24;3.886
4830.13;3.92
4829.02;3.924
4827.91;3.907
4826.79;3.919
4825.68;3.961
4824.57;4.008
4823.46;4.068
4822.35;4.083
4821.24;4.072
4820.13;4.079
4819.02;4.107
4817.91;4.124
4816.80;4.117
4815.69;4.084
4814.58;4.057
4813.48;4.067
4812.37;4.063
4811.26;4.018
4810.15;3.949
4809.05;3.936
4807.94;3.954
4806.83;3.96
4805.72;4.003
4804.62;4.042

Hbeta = 2.9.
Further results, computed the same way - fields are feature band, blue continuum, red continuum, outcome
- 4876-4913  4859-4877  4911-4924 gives -3.09 A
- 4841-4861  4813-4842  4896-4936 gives 1.67 A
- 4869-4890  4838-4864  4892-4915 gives 0.59 A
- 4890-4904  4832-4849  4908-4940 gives -0.54 A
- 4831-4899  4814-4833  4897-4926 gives 4.28 A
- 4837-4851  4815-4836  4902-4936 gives 0.37 A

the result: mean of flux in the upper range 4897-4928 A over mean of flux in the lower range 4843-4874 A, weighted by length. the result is 1.12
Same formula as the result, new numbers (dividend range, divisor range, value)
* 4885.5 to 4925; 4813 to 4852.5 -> 1.00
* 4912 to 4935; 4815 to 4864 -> 1.04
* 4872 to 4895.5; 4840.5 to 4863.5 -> 1.06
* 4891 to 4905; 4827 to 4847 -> 1.04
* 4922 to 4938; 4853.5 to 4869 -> 1.20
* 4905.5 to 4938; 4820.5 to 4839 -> 0.99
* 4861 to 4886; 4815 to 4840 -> 0.89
